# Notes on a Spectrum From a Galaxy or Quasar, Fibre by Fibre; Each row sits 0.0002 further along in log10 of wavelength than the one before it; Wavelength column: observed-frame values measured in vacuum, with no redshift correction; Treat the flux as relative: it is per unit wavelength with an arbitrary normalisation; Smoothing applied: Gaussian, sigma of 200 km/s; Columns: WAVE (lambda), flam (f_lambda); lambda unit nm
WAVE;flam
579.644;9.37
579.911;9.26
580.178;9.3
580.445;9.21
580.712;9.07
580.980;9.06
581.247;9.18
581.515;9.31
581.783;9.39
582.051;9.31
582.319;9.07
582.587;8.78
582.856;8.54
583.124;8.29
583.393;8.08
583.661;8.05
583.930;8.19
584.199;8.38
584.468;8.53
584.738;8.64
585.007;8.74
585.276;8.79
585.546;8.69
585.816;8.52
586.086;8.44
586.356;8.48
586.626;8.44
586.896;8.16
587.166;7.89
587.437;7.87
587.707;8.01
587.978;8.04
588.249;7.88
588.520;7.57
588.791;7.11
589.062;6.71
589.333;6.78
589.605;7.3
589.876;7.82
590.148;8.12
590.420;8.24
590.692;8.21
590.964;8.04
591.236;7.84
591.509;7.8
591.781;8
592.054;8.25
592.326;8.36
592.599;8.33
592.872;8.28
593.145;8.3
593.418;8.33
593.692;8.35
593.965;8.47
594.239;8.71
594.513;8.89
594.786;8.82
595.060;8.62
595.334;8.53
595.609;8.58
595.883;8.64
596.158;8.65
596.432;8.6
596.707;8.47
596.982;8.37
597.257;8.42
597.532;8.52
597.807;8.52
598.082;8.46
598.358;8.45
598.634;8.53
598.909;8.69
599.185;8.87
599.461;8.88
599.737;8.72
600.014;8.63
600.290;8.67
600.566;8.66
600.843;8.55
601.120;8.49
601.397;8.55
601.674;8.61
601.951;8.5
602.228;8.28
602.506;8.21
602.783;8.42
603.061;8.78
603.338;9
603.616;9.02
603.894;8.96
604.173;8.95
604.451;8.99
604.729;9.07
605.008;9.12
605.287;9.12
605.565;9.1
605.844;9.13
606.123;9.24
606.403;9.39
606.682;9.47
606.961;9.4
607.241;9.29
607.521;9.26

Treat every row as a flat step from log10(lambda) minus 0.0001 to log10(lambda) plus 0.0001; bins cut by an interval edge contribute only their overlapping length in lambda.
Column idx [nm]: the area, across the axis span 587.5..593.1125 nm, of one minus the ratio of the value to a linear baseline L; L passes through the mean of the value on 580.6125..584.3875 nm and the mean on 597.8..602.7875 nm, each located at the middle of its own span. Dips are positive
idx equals 0.54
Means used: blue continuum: 8.76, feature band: 7.85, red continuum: 8.57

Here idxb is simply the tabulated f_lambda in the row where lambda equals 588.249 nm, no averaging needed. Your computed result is 7.88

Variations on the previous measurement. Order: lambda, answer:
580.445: 9.21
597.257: 8.42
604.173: 8.95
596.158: 8.65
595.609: 8.58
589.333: 6.78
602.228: 8.28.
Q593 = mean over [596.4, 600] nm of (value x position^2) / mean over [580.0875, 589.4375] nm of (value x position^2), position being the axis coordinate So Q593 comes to 1.07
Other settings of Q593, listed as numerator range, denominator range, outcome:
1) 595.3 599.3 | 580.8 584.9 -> 1.03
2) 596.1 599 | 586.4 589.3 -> 1.13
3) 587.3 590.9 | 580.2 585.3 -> 0.89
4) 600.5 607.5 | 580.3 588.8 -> 1.12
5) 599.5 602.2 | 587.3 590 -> 1.19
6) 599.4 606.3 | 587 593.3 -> 1.17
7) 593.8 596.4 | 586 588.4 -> 1.09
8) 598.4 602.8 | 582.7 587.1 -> 1.07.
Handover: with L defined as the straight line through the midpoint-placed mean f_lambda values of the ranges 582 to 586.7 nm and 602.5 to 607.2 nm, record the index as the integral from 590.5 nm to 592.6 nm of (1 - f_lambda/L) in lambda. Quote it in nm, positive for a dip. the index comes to 0.15 nm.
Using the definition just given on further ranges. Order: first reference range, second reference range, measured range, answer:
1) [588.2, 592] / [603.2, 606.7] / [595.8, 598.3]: -0.05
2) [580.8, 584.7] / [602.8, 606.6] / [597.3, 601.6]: 0.18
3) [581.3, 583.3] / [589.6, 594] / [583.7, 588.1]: 0.14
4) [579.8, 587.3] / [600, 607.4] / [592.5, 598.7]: 0.21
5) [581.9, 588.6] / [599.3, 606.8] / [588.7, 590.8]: 0.24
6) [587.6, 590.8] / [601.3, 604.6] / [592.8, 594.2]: -0.07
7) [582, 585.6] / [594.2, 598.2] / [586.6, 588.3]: 0.11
